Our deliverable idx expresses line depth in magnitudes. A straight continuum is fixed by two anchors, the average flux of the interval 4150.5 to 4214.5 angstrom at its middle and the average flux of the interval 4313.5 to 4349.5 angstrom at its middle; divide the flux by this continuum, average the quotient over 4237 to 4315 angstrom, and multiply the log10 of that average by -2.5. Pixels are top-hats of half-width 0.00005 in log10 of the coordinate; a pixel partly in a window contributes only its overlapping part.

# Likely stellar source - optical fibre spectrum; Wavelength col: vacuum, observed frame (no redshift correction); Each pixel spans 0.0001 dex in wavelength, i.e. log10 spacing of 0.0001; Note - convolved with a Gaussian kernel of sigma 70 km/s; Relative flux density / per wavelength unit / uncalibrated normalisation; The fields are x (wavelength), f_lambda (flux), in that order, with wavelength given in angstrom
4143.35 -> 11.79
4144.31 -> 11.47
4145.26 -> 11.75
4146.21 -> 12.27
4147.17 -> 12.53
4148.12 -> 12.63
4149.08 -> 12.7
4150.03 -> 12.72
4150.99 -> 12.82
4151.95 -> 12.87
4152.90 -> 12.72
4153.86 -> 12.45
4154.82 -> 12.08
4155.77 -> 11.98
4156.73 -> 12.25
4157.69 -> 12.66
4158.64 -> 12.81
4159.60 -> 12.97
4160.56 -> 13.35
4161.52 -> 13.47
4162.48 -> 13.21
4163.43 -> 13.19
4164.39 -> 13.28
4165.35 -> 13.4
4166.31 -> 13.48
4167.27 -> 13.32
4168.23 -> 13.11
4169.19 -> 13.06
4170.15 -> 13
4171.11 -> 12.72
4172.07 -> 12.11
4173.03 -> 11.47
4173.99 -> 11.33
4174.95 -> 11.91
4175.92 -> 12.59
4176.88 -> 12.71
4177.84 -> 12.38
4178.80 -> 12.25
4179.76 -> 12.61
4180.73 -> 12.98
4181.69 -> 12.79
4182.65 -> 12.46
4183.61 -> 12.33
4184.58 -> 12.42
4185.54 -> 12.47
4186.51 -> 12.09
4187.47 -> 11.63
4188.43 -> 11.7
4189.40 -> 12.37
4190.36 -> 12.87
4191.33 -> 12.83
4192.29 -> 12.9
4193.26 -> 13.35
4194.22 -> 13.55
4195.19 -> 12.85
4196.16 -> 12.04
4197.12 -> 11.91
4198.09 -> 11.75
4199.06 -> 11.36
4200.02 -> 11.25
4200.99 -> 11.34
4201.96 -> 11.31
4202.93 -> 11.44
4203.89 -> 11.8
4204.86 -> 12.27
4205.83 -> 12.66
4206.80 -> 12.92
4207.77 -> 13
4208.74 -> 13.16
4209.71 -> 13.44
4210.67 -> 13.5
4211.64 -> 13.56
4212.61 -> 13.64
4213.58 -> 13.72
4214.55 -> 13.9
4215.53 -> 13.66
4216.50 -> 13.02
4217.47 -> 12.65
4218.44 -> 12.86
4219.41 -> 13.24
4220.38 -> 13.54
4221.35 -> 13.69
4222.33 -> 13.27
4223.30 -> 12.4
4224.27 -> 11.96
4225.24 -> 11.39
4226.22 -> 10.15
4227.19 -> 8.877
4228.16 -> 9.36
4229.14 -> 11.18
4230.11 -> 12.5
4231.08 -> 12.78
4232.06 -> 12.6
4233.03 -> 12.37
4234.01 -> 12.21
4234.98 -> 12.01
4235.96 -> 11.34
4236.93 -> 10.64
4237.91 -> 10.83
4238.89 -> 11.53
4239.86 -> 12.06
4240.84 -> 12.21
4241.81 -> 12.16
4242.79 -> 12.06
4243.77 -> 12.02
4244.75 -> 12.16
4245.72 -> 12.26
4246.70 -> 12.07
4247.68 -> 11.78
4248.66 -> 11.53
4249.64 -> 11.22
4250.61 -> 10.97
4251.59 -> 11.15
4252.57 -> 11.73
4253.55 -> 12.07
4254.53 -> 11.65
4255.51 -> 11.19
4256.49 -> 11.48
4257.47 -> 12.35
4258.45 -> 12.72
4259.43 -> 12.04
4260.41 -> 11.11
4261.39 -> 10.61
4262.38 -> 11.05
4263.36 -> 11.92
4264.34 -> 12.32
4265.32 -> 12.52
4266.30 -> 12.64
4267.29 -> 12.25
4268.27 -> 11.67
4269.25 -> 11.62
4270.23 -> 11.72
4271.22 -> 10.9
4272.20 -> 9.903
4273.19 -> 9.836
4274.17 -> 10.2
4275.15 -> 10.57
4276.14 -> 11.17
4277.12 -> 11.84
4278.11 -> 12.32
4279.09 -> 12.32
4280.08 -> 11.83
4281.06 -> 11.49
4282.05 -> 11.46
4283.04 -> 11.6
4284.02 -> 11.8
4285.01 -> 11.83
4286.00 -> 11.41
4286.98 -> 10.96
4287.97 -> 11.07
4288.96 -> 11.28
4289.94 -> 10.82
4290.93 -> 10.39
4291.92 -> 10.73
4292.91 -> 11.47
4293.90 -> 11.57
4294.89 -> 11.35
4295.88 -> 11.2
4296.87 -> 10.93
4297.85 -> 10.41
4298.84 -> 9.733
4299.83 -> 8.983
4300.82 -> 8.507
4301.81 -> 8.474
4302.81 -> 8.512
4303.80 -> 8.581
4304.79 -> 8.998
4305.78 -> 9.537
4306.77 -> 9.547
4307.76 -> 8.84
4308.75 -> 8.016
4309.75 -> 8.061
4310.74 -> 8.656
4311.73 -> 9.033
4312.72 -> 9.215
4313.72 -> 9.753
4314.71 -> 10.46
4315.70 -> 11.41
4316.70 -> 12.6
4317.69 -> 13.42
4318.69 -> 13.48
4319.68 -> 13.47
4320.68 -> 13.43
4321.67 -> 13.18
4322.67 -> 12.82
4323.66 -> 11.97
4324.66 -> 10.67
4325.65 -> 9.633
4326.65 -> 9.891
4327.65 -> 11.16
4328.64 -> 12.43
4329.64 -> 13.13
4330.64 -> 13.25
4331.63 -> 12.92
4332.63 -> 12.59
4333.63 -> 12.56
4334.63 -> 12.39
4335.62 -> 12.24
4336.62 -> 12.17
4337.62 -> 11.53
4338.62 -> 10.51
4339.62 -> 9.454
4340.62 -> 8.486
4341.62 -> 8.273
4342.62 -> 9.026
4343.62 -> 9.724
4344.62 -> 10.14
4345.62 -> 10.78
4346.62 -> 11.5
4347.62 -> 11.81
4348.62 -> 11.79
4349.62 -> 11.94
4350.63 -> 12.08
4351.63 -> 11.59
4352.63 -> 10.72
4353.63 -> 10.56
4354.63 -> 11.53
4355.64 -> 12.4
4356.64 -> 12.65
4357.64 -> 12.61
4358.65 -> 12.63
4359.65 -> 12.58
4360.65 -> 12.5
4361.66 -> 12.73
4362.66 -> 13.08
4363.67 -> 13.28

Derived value 0.09 mag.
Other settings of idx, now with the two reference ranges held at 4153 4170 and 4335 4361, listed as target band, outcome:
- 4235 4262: 0.042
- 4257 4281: 0.035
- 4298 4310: 0.293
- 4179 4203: 0.034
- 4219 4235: 0.033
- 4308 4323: 0.041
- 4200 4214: -0.011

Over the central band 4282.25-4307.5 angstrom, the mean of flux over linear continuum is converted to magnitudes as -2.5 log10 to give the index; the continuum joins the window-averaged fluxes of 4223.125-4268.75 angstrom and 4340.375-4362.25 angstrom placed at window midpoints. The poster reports 0.112 mag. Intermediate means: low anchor 11.7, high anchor 11.3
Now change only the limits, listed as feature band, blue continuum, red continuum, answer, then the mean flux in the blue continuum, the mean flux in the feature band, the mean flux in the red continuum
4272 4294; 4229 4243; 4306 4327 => 0.01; 11.9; 11.2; 10.8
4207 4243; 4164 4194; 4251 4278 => -0.03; 12.6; 12.3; 11.5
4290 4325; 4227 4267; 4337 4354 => 0.05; 11.7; 10.5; 10.6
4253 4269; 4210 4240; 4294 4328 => -0.03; 12.3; 11.8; 10.4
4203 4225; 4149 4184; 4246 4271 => -0.07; 12.7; 13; 11.7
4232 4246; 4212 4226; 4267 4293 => 0.05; 13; 11.9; 11.3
